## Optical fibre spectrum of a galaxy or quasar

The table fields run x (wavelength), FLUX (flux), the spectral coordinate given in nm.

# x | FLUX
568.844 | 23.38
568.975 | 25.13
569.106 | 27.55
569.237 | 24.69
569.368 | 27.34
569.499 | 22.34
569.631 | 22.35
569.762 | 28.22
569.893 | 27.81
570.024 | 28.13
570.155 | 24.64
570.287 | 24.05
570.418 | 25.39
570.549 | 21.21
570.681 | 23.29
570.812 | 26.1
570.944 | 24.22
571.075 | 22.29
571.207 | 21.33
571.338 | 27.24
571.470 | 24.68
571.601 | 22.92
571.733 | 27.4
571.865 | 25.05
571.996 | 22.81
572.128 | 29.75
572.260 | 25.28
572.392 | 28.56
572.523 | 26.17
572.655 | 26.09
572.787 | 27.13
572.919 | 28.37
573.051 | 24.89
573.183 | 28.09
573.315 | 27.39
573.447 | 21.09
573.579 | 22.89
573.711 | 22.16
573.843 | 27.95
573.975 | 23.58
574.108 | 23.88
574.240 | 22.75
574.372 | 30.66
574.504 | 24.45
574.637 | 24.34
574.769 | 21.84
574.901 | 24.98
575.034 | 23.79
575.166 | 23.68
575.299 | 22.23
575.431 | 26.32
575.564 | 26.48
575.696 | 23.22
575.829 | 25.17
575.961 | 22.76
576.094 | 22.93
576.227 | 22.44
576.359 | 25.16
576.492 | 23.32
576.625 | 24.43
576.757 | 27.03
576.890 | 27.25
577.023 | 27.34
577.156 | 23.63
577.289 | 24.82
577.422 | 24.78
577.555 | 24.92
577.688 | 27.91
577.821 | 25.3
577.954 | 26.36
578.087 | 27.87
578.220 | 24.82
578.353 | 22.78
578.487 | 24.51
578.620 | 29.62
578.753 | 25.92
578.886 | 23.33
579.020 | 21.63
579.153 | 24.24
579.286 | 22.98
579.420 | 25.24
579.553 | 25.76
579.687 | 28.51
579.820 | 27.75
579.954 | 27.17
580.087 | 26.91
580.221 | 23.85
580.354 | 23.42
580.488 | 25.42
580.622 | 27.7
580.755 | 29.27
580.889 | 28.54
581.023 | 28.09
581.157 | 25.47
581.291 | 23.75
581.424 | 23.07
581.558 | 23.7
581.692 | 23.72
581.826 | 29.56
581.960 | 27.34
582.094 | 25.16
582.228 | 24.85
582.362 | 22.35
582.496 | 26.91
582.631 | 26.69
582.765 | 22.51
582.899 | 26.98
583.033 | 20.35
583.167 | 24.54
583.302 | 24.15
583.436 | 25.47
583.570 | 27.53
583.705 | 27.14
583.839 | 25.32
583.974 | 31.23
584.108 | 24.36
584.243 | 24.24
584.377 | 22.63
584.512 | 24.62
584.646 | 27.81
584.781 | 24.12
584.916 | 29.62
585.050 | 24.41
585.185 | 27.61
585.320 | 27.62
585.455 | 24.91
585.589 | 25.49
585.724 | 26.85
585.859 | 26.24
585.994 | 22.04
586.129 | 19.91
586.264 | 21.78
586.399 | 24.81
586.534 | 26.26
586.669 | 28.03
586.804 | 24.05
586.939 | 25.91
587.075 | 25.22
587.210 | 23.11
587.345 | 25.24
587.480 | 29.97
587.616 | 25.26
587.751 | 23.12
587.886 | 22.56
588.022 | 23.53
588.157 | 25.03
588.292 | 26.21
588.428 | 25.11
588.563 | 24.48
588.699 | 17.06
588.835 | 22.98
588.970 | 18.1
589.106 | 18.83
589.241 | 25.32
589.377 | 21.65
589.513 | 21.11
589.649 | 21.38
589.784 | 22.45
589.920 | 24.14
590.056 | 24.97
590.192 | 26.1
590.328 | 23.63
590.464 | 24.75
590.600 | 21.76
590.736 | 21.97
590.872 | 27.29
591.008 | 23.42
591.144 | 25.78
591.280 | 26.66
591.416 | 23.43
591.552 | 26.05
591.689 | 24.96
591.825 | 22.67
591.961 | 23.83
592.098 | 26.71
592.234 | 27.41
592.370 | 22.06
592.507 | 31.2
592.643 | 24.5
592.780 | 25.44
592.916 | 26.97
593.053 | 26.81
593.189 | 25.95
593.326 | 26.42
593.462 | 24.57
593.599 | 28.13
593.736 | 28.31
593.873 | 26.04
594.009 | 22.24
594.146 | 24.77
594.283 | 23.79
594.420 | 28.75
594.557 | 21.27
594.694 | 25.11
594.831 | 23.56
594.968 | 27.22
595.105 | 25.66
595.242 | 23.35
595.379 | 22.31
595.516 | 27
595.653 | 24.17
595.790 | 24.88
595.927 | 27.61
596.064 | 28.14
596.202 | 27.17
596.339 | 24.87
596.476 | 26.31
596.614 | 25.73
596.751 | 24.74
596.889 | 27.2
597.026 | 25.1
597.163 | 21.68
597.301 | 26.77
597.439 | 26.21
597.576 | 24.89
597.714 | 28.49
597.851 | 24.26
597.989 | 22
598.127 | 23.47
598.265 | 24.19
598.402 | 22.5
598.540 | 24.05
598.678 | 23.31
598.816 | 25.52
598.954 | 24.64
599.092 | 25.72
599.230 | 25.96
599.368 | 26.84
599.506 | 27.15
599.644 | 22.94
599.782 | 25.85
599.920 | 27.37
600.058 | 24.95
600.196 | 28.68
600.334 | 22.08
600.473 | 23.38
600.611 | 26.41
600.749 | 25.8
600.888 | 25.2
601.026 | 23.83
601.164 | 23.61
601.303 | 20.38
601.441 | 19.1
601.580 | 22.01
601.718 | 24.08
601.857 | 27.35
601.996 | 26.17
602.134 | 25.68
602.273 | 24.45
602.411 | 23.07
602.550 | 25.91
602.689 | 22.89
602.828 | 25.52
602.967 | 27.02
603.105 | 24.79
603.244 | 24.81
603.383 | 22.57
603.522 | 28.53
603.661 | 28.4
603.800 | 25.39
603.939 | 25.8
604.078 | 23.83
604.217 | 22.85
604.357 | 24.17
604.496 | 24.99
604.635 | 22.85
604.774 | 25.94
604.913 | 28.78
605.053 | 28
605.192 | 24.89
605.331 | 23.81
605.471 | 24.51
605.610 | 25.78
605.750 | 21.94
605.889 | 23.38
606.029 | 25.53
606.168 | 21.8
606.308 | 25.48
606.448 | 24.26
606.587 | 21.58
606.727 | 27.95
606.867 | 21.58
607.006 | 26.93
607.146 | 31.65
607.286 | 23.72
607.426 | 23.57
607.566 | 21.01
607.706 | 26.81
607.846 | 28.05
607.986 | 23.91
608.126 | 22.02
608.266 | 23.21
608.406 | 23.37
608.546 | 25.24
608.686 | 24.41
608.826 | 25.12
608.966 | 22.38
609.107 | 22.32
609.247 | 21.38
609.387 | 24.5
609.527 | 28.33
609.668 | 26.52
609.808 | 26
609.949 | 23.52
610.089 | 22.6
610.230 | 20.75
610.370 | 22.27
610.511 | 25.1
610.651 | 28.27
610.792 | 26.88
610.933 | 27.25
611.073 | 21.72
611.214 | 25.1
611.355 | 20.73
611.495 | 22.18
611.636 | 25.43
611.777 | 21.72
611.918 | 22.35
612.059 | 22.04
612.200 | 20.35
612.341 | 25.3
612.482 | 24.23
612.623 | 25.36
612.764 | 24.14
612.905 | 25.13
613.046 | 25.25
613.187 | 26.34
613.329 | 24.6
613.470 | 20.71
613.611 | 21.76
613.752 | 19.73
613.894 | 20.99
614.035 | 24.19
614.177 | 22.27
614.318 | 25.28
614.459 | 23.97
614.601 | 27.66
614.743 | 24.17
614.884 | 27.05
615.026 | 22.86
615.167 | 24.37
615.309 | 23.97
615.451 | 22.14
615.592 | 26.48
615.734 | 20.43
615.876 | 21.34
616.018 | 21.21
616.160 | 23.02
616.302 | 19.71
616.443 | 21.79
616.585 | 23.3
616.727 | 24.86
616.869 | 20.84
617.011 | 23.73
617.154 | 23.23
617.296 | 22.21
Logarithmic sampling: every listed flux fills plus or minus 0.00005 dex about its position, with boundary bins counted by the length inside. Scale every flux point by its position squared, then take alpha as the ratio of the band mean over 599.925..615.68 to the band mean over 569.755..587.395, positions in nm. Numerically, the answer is 1.1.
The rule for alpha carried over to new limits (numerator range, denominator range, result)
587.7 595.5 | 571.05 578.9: 1.03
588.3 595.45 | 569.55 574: 1.04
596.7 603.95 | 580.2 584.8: 1.04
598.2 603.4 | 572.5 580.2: 1.07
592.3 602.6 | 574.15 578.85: 1.08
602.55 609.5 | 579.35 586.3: 1.04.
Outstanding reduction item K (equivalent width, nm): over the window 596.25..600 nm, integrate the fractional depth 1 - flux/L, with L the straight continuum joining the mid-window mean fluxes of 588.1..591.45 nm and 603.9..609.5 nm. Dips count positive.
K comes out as -0.19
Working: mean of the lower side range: 23.3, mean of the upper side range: 24.5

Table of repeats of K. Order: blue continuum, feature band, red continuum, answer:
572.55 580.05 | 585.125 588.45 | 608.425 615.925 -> -0.04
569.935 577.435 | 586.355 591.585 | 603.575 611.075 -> 0.17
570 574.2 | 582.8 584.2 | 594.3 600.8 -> -0.03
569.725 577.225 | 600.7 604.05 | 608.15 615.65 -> -0.07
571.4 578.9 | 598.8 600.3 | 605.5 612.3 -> -0.09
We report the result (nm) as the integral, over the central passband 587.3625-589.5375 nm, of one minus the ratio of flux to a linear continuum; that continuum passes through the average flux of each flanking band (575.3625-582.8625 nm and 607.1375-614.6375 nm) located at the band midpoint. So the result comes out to 0.15 nm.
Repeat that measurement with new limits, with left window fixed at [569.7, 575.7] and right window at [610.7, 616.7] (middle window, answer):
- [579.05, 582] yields -0.13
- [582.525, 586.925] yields -0.12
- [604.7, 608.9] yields -0.19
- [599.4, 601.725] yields -0.03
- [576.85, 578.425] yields -0.04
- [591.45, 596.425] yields -0.26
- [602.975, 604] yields -0.08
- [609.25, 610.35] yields -0.03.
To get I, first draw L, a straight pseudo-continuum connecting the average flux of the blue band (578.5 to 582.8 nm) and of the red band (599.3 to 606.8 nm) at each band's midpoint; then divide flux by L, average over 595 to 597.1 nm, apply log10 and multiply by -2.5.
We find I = -0.02 mag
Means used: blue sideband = 25.6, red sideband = 24.8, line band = 25.6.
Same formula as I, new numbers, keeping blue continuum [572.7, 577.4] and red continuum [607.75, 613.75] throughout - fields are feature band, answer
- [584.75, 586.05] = -0.06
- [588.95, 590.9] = 0.07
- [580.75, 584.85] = -0.04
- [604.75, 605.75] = -0.07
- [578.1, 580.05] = -0.03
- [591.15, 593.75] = -0.06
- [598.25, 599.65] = -0.03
